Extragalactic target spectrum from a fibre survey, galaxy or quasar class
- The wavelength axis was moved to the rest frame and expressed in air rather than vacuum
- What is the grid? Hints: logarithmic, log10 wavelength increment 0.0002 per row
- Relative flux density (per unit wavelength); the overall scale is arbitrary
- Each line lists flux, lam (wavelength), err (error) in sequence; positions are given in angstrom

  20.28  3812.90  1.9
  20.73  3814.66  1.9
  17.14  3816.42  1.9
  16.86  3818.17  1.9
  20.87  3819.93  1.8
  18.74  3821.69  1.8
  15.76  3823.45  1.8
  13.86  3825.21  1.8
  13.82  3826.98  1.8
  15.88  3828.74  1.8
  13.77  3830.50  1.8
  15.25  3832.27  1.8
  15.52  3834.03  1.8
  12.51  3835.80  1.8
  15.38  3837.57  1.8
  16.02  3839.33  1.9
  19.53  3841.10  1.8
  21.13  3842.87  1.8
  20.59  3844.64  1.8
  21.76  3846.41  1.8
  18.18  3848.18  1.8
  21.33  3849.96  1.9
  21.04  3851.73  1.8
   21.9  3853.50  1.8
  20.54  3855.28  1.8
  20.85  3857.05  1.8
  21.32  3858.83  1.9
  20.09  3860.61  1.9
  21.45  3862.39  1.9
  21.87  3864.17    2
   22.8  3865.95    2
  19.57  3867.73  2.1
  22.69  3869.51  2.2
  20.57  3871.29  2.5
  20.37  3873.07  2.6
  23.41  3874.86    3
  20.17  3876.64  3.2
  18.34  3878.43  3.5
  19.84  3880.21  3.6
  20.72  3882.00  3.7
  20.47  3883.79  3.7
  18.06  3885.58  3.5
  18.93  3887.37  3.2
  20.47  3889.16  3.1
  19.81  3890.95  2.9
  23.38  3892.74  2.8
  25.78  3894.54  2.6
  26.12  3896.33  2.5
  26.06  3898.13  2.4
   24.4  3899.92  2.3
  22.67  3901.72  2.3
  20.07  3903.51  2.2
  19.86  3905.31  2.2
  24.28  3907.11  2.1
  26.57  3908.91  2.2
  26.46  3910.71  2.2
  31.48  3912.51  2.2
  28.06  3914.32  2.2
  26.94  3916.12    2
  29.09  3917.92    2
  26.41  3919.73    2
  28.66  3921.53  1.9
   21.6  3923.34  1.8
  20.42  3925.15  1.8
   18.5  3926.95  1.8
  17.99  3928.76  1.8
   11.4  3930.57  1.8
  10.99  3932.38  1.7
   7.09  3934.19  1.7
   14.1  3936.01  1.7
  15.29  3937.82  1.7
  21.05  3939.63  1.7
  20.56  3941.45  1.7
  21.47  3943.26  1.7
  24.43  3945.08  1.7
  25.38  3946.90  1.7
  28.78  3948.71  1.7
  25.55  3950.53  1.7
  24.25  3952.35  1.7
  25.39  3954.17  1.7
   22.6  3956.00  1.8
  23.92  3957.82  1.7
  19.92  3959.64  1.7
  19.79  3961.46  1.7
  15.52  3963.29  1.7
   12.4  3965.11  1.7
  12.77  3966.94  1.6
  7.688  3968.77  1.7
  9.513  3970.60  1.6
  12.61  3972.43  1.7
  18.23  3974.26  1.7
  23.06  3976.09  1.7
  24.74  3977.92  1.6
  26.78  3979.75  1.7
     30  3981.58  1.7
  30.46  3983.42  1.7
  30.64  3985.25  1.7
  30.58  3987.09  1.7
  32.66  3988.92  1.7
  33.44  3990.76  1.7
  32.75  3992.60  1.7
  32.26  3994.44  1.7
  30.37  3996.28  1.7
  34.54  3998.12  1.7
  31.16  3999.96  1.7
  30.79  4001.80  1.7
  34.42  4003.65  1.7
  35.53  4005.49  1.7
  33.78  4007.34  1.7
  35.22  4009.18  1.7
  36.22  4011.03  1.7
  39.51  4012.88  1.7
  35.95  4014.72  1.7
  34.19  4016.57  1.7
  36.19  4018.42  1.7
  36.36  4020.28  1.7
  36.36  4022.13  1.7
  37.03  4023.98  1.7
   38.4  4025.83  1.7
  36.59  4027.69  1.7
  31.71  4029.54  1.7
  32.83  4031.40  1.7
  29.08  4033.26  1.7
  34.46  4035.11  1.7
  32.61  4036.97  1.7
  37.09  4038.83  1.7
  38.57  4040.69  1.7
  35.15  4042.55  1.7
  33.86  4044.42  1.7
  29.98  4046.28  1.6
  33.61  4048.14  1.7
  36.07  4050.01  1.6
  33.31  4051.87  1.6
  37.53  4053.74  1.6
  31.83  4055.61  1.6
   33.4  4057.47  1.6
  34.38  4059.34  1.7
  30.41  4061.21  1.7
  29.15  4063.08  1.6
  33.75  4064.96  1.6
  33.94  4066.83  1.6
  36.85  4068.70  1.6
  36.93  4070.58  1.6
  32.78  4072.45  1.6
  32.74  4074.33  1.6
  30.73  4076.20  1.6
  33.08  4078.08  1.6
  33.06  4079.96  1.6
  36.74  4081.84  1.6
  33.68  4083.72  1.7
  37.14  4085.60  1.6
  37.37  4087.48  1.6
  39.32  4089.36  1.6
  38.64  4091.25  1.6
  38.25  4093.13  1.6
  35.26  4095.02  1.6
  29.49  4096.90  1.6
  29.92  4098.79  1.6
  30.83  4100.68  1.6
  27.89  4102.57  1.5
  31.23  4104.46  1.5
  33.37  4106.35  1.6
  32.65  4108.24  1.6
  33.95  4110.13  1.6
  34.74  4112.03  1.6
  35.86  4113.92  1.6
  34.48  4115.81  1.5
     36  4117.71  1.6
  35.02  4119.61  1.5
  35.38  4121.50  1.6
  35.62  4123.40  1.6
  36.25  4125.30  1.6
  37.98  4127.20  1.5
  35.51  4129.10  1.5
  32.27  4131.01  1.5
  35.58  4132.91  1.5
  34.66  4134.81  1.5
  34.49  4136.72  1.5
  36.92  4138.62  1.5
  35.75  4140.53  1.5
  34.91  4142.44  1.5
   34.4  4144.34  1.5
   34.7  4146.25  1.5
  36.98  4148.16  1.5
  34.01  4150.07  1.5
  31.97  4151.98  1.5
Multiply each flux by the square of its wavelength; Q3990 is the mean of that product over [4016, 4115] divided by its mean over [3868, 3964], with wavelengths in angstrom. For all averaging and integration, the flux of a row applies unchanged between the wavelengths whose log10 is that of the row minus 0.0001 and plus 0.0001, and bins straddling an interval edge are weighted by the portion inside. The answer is 1.7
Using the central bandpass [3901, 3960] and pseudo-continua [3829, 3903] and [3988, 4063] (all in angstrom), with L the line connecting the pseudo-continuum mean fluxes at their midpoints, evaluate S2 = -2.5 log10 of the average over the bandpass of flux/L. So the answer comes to 0.16 mag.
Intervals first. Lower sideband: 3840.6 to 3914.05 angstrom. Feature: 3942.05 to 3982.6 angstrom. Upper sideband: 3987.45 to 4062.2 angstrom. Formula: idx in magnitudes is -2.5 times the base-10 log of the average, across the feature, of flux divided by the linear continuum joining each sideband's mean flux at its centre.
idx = 0.36 mag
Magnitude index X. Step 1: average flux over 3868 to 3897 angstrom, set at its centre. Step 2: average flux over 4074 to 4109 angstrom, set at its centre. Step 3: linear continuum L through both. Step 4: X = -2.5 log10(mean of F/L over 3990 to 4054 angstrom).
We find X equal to -0.17 mag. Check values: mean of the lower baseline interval 21.1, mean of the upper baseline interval 33.8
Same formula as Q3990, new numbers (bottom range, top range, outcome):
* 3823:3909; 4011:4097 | 1.90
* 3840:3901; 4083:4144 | 1.84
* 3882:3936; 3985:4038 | 1.63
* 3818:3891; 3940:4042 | 1.60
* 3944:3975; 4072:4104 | 1.87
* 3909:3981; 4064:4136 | 1.80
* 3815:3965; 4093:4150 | 1.87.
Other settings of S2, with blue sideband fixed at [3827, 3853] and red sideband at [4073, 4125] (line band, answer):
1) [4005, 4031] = -0.23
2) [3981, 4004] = -0.16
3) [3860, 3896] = -0.05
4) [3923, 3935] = 0.46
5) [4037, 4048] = -0.14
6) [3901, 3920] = -0.16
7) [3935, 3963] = 0.12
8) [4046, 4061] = -0.08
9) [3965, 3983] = 0.39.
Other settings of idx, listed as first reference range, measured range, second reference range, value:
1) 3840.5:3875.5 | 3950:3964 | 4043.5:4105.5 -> 0.21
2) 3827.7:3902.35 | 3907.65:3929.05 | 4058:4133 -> -0.09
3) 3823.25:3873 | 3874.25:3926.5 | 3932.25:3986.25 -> -0.19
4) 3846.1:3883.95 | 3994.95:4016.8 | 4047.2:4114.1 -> -0.17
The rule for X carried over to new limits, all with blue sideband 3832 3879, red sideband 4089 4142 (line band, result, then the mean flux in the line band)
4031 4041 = -0.13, 33.9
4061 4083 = -0.05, 33.4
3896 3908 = -0.04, 23.2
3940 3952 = 0.03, 24.2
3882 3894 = 0.07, 20.4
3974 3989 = -0.02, 27.6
